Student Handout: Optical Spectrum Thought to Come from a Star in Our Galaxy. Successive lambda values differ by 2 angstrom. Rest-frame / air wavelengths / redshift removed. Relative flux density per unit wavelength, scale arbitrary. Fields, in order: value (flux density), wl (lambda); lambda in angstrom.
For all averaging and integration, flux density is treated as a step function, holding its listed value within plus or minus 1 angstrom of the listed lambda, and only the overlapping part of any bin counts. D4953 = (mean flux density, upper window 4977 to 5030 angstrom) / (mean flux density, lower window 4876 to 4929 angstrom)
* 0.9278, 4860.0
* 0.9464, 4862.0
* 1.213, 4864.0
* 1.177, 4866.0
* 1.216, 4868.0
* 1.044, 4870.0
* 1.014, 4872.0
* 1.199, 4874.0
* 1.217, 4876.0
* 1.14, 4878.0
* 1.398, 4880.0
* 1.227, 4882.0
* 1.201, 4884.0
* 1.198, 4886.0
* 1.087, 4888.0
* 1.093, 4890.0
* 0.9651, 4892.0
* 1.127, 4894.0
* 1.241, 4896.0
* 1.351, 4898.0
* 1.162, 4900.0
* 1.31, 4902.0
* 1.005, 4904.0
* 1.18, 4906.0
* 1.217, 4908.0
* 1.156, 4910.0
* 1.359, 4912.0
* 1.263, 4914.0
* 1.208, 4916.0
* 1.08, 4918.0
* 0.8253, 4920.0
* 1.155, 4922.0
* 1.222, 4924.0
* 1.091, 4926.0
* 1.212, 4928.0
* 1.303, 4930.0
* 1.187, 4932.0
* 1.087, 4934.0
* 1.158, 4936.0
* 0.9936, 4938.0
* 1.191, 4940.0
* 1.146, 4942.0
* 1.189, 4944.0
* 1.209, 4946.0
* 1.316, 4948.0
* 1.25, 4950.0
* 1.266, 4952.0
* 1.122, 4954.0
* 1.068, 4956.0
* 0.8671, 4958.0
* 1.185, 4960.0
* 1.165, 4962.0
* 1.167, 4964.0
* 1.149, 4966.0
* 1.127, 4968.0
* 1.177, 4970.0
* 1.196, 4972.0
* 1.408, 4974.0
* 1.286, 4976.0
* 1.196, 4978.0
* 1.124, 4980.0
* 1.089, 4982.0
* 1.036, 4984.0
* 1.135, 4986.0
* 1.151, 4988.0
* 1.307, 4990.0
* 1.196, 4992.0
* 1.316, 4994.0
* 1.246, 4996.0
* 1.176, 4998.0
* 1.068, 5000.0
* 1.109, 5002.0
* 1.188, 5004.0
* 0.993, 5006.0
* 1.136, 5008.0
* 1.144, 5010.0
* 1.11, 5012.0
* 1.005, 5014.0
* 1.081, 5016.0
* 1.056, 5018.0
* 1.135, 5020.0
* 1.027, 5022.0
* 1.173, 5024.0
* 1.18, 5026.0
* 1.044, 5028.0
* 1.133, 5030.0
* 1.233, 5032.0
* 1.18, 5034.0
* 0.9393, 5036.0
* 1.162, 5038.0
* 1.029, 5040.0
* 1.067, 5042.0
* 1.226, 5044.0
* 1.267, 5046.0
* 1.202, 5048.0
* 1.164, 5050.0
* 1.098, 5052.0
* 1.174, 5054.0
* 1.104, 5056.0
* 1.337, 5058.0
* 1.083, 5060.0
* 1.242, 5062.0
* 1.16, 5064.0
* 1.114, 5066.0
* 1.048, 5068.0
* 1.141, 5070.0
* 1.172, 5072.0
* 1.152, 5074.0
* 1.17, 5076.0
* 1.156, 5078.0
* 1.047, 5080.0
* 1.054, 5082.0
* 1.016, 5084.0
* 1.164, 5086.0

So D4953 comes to 1.0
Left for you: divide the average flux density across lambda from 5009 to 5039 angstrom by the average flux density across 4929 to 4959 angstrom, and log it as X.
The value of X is 0.96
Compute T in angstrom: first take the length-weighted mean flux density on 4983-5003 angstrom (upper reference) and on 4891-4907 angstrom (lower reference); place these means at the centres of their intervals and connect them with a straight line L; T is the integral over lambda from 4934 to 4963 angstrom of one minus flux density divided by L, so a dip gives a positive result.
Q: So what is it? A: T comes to 0.5 angstrom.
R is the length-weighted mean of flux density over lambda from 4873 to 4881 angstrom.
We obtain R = 1.24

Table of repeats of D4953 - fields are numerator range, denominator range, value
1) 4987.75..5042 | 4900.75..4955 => 0.96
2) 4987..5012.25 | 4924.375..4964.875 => 1.01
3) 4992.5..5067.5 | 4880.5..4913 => 0.96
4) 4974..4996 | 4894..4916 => 0.98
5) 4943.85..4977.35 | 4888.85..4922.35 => 1.02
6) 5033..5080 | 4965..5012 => 0.98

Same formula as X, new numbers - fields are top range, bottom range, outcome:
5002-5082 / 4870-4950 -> 0.96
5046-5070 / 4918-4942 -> 1.03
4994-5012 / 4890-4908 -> 0.98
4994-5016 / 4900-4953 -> 0.96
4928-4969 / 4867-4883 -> 0.98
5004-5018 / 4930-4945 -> 0.95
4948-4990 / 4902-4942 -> 1.01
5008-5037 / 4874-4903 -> 0.92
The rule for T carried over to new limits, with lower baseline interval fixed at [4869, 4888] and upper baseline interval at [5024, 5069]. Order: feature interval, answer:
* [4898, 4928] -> 0.07 angstrom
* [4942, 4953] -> -0.69 angstrom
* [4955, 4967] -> 0.63 angstrom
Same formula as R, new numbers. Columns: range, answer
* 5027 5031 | 1.09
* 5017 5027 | 1.11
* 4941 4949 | 1.22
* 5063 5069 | 1.11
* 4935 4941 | 1.11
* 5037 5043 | 1.09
